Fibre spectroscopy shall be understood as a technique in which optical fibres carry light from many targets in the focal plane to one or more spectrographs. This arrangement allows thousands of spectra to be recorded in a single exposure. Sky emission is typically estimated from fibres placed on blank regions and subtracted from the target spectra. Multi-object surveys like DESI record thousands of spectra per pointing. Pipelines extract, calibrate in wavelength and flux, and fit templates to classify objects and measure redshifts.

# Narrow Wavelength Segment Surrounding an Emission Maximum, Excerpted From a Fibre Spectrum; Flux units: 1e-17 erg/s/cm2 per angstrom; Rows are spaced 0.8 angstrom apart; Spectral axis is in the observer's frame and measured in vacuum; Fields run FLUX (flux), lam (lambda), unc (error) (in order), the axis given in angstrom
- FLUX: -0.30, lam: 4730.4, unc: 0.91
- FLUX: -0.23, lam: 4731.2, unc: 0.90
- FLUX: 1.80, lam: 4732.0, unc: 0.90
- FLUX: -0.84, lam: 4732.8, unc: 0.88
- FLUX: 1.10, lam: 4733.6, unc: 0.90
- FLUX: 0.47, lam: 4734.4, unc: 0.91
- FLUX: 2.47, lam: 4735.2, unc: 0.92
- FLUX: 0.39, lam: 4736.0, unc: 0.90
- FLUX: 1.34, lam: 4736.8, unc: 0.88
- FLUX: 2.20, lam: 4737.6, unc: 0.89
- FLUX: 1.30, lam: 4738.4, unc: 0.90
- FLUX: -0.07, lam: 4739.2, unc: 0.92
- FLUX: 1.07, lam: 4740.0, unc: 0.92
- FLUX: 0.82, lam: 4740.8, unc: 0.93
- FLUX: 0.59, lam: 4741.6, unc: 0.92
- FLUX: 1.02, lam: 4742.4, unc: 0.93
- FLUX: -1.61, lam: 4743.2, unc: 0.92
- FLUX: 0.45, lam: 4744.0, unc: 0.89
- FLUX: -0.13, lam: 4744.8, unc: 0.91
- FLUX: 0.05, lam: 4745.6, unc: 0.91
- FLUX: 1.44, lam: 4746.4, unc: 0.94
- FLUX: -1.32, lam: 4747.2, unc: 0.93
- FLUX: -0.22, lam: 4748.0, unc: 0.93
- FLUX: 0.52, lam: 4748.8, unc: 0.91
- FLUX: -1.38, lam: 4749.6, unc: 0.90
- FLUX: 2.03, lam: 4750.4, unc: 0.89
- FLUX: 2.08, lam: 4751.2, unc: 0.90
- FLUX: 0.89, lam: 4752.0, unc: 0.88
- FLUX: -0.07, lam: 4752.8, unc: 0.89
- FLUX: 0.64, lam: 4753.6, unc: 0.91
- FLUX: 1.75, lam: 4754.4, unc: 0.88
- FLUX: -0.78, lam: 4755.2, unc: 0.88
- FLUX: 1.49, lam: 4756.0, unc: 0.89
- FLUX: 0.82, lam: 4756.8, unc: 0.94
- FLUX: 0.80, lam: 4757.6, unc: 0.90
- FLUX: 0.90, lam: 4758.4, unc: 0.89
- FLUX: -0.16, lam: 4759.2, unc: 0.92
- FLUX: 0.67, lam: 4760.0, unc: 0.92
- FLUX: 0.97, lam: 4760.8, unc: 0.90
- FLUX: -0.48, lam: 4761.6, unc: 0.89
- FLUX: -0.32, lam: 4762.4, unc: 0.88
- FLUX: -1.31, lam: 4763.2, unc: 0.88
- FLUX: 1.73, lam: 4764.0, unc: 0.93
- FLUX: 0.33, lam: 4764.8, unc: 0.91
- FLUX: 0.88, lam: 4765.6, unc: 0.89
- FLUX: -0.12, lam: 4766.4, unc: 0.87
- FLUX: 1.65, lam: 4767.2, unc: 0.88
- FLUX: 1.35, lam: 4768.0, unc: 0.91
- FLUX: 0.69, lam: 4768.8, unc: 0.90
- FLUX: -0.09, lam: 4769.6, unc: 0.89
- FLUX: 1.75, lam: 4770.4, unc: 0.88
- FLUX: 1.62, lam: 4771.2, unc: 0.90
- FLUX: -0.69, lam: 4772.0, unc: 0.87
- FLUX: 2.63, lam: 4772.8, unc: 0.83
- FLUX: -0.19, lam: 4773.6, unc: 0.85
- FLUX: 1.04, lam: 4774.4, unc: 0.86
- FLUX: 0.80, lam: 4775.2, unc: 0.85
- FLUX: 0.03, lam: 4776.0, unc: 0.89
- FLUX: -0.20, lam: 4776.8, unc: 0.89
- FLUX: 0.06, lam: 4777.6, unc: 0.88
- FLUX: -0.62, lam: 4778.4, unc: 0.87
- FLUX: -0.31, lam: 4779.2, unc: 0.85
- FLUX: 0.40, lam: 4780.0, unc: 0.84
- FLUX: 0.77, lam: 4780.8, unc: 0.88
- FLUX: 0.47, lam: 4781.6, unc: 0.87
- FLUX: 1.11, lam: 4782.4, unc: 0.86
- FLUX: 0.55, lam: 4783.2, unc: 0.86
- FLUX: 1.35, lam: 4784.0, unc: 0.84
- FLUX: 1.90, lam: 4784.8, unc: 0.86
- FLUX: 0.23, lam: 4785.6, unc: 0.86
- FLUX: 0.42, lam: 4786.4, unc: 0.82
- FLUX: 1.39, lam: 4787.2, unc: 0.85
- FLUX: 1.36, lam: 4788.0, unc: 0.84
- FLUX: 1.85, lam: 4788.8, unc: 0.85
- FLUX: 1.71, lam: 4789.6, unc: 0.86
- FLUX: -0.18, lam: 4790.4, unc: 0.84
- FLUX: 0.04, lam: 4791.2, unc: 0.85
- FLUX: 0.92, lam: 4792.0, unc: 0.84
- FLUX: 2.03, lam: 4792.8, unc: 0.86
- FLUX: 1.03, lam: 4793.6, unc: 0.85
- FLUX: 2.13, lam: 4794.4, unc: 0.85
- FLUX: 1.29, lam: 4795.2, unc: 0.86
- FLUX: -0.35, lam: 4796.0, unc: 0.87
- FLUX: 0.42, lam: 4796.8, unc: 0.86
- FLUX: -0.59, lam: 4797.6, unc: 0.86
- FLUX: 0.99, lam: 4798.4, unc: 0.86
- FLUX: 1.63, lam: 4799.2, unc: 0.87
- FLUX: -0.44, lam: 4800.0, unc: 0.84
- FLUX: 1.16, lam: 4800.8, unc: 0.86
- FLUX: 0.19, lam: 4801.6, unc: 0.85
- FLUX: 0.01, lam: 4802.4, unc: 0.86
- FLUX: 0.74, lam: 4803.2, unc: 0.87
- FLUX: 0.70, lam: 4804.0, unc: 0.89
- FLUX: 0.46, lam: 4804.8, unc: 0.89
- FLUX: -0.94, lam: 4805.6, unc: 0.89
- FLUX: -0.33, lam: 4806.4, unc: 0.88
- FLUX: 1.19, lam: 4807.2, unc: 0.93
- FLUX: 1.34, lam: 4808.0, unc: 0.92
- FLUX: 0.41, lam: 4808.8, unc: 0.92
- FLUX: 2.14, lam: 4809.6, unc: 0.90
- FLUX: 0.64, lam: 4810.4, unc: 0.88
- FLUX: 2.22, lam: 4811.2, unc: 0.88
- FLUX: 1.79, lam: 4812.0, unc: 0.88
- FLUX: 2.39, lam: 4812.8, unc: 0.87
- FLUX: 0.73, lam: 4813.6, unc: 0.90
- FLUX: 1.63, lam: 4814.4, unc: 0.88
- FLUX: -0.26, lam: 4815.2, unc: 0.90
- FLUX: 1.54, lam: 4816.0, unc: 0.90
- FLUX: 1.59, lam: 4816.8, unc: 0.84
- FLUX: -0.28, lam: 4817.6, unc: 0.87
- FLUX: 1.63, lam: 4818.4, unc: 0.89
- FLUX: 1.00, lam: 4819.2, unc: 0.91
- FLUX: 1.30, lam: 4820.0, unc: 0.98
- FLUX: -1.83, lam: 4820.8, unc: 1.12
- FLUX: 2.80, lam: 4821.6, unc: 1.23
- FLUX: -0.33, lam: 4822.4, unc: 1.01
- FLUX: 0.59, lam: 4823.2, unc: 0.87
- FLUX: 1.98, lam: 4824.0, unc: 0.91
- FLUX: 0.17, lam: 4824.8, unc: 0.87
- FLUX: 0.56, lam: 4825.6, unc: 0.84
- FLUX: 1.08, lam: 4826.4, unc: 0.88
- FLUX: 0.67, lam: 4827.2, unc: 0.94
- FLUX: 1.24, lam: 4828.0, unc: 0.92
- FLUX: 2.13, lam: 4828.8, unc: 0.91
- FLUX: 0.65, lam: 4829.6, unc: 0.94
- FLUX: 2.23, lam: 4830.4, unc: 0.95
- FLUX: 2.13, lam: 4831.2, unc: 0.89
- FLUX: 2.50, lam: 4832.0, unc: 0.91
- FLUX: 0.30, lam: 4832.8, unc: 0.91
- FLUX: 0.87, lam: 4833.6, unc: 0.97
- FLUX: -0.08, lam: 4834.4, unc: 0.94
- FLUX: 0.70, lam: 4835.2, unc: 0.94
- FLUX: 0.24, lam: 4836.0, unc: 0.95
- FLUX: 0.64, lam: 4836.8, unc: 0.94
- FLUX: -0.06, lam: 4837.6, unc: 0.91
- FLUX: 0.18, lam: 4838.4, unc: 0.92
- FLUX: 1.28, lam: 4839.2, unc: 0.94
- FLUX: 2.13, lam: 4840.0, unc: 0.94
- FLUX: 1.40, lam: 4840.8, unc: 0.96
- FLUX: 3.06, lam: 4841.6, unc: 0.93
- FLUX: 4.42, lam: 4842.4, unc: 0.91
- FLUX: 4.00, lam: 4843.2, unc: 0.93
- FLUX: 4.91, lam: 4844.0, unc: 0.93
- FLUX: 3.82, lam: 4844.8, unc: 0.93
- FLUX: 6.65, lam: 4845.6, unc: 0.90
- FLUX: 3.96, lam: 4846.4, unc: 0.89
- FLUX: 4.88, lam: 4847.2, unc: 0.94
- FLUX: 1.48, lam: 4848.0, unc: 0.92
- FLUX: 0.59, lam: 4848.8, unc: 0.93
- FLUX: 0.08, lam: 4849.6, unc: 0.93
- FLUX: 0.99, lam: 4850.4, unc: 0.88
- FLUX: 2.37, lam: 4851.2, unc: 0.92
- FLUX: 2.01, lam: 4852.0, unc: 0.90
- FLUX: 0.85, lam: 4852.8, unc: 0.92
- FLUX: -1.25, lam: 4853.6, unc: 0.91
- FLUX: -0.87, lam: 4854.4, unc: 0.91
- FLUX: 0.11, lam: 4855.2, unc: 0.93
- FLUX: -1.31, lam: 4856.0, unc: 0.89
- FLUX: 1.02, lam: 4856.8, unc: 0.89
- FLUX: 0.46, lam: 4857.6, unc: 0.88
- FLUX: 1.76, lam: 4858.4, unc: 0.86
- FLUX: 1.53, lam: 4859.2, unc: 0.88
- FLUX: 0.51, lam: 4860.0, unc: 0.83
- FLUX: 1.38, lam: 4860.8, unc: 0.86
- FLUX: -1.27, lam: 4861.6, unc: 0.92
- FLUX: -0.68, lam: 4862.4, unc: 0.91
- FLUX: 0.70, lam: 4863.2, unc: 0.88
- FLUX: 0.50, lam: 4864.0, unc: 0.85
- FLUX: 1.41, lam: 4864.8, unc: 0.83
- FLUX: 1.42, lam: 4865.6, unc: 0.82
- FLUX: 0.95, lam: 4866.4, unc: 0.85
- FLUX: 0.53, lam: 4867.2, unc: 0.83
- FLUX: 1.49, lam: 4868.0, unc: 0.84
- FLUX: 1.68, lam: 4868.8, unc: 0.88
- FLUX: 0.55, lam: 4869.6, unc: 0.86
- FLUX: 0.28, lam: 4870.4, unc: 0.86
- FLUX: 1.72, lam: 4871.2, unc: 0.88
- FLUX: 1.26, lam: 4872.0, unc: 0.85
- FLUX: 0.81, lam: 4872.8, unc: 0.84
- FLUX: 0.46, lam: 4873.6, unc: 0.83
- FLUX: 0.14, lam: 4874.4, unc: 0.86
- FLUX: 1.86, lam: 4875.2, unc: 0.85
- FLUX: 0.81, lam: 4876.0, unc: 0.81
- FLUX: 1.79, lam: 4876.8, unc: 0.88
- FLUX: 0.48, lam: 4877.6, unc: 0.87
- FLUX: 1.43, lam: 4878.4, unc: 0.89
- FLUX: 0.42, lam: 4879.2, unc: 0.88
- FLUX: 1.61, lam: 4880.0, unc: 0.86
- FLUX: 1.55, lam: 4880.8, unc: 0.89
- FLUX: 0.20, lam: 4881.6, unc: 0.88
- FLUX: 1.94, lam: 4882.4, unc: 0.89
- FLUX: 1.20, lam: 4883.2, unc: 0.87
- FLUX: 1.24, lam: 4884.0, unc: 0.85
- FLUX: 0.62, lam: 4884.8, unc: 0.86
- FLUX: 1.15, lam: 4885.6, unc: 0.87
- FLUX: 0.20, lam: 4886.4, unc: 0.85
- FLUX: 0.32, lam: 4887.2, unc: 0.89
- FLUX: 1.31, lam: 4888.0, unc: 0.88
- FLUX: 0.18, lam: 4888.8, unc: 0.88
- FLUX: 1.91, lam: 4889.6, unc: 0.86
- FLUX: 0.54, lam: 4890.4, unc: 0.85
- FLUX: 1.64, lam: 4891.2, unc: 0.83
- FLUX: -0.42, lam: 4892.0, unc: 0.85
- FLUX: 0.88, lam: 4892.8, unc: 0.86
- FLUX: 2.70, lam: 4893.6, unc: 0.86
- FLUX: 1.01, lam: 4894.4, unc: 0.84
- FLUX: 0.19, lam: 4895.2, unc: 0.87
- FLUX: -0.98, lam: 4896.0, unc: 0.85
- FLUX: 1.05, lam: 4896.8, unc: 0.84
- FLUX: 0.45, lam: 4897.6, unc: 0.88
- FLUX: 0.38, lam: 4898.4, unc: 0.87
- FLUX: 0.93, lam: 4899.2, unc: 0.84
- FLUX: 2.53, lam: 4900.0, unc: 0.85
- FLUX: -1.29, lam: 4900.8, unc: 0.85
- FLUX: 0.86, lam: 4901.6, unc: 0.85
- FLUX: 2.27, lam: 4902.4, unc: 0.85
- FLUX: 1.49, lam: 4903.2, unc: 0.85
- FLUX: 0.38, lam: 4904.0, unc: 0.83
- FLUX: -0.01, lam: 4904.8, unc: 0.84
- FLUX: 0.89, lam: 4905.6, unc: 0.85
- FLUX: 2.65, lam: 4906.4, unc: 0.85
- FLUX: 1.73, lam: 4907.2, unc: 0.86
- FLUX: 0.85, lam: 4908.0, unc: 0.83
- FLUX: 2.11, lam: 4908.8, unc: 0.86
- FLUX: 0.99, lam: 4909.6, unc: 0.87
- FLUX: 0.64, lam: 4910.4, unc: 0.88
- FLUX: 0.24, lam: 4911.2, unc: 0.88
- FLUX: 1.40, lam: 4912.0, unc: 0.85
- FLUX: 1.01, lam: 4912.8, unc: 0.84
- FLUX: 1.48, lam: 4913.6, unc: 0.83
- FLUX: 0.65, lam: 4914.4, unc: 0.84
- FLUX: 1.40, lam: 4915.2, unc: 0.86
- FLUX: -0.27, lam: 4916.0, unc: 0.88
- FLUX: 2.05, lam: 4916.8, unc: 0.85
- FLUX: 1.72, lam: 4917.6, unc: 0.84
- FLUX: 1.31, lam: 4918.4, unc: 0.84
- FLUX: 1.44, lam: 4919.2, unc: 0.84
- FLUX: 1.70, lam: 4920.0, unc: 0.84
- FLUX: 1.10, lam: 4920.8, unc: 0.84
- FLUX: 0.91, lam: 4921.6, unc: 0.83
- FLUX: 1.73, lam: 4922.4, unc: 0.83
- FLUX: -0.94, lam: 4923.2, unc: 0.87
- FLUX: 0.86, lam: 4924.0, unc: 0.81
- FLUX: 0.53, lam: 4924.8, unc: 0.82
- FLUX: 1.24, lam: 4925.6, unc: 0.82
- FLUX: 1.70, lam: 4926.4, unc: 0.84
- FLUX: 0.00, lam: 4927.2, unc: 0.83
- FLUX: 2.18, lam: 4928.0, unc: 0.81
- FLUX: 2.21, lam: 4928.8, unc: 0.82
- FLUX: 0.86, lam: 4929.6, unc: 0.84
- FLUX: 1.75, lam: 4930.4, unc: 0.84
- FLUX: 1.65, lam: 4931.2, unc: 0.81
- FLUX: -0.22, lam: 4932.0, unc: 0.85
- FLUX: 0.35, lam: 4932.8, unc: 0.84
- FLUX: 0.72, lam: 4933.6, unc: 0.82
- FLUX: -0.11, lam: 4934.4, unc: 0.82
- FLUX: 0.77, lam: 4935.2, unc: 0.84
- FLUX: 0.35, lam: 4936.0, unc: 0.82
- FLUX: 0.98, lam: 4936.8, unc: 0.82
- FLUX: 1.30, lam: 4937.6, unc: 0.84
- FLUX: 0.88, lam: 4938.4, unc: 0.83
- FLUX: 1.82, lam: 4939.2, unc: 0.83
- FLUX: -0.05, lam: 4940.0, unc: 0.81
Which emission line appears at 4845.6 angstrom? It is [O II]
